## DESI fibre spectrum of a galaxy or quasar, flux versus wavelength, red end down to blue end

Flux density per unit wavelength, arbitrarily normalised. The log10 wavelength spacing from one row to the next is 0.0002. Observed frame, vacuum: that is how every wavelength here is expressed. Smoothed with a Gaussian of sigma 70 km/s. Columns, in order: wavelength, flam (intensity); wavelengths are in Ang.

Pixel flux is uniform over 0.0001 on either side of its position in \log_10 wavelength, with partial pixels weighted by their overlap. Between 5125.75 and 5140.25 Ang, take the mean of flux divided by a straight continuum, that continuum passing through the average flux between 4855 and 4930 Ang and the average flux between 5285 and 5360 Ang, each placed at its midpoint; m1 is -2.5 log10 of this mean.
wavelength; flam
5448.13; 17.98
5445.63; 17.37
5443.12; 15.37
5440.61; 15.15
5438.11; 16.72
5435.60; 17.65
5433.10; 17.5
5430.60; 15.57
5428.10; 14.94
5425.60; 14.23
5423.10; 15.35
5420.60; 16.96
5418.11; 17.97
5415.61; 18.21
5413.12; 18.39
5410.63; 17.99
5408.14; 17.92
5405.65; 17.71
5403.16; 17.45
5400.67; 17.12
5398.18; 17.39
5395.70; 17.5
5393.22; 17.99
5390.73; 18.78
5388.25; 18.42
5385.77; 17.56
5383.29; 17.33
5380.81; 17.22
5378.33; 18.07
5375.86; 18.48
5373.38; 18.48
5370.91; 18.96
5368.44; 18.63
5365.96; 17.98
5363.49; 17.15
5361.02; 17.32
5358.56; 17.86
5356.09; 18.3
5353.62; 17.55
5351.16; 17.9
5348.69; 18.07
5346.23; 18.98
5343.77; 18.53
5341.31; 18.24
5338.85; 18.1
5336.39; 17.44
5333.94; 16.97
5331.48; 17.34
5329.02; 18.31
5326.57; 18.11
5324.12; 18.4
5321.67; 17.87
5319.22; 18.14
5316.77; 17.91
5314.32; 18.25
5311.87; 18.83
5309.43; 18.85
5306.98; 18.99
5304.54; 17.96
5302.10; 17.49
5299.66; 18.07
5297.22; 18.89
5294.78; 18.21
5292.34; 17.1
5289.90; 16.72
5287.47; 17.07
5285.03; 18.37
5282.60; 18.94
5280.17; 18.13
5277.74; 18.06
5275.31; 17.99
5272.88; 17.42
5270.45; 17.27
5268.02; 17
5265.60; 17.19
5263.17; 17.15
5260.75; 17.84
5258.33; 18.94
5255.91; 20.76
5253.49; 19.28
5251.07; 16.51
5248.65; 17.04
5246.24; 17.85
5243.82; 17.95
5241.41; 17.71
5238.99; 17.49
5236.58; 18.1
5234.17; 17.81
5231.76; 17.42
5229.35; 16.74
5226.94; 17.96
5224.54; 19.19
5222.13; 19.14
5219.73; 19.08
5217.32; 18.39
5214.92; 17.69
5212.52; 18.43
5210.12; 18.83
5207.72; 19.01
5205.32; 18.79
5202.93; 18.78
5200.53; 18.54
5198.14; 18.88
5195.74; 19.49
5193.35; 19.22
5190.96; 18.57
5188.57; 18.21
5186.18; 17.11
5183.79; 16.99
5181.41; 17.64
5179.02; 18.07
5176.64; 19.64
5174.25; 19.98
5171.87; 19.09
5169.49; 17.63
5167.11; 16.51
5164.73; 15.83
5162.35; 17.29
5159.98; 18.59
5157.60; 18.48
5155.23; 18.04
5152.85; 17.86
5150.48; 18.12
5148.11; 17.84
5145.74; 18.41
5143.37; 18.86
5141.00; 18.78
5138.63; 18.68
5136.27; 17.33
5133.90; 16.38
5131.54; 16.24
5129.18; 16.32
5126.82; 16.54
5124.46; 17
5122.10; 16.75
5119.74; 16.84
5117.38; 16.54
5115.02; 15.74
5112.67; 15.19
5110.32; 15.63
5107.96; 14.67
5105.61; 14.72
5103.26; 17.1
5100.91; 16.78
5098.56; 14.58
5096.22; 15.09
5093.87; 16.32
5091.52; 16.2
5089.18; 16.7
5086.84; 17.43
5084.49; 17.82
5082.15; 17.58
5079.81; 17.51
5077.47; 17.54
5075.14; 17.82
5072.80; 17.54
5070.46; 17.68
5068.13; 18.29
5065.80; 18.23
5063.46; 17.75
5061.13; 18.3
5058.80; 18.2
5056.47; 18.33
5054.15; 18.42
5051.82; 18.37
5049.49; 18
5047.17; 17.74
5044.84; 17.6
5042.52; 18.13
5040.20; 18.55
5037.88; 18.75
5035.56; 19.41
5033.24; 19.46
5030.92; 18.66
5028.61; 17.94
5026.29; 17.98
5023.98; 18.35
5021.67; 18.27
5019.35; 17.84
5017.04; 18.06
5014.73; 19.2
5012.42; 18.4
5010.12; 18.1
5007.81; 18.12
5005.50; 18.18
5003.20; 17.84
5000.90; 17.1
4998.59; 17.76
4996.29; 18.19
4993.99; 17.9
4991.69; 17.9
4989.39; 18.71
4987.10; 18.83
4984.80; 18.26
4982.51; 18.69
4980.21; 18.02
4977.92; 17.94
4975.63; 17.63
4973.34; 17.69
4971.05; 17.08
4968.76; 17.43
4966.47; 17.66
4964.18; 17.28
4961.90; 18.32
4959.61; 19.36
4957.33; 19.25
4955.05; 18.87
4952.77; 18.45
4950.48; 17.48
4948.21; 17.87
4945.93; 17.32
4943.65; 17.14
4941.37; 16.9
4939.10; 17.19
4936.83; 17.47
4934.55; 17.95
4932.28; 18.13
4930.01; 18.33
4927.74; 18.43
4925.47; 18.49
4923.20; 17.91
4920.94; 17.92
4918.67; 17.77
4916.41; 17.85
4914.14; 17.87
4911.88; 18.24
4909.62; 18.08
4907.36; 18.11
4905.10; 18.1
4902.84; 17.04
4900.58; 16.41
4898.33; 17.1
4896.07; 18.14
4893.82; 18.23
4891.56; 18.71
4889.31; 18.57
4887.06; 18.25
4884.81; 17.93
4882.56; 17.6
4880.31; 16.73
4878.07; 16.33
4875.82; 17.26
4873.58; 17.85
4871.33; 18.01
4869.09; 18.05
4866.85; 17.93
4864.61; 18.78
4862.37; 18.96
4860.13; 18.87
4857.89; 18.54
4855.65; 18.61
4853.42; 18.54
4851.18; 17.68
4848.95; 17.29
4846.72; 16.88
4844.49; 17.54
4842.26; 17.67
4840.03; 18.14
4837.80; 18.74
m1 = 0.063 mag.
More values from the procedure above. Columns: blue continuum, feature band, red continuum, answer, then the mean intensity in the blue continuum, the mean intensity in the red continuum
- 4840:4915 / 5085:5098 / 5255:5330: 0.10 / 17.9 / 18.1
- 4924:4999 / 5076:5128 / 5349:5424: 0.10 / 18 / 17.8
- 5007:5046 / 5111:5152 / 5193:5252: 0.07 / 18.4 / 18.2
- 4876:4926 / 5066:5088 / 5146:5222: 0.02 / 17.8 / 18.3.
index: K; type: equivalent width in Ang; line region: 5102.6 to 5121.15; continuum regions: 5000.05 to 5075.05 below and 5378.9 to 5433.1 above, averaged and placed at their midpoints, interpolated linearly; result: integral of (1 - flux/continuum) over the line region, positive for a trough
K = 2.3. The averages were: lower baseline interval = 18.2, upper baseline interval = 17.3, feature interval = 15.8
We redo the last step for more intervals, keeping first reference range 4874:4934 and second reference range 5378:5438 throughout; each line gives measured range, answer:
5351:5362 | -0.29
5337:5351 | -0.77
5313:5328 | -0.65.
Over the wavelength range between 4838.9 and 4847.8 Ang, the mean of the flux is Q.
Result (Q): 17.6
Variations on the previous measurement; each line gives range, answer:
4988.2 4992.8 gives 18.3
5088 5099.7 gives 15.8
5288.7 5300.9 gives 17.8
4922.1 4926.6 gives 18.2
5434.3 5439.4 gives 17.2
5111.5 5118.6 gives 15.8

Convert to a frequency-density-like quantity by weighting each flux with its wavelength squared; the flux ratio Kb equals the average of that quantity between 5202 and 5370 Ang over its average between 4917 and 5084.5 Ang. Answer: 1.12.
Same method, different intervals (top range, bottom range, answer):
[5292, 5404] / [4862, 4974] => 1.19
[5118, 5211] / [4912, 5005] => 1.09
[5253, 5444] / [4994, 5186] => 1.11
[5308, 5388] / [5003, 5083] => 1.12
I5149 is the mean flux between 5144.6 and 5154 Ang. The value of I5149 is 18.1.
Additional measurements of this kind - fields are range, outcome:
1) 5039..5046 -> 18.1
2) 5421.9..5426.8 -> 14.8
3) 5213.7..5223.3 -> 18.6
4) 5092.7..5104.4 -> 16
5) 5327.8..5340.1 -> 17.6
